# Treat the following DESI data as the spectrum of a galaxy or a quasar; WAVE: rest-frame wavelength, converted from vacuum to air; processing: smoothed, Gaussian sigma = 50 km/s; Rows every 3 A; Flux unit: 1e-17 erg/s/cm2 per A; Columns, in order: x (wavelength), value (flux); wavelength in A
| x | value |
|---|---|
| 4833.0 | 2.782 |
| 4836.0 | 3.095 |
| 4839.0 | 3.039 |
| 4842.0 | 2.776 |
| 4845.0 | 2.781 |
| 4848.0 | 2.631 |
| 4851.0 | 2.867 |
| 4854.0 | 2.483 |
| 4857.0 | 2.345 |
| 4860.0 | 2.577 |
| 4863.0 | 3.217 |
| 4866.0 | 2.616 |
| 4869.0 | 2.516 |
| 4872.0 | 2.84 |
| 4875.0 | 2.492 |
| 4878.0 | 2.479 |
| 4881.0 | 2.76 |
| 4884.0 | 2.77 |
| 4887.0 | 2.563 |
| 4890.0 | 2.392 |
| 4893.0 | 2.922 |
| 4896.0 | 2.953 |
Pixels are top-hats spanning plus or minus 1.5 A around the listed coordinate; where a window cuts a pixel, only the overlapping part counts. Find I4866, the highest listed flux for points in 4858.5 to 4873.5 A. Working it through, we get 3.217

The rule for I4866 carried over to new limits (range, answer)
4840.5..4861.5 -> 2.867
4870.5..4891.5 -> 2.84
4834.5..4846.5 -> 3.095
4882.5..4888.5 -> 2.77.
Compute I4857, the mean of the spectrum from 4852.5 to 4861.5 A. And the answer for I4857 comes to 2.47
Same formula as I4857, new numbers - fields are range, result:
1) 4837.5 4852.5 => 2.82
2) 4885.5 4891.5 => 2.48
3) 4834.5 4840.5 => 3.07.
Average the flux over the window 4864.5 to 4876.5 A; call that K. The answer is 2.62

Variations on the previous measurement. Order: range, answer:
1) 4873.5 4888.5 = 2.61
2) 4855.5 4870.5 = 2.65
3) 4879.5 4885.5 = 2.77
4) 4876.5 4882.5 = 2.62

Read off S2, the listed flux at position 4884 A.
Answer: 2.77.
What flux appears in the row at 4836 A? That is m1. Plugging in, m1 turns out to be 3.095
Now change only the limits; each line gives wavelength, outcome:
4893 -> 2.922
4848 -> 2.631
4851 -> 2.867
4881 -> 2.76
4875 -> 2.492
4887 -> 2.563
